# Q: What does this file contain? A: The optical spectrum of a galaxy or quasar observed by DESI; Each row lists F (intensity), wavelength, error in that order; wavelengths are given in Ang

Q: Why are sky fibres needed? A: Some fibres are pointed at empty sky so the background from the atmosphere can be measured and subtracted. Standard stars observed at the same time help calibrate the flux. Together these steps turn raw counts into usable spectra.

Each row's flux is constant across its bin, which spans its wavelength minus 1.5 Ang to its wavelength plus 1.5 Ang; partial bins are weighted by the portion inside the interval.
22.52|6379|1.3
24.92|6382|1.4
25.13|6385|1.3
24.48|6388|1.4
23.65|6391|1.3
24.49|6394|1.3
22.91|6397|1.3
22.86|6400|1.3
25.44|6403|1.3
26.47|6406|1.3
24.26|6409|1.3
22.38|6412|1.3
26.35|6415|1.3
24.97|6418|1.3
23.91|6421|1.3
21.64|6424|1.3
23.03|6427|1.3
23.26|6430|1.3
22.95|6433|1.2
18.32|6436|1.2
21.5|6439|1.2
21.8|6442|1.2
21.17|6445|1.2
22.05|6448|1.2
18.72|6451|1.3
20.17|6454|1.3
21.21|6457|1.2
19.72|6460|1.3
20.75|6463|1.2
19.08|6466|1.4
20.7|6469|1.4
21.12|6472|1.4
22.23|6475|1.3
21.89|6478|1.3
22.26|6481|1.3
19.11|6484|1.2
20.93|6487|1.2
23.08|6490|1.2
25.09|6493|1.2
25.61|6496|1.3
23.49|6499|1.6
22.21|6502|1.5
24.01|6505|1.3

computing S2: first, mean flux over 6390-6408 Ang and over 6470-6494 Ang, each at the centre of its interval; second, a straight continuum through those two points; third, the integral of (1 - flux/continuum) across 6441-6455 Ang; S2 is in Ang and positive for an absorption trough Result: 1.3 Ang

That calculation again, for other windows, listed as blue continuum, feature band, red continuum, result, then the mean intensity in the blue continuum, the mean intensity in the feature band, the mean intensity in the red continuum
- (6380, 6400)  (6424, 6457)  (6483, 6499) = 3.1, 24.1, 21.3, 22.9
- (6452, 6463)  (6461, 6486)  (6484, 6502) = 0.8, 20.3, 20.9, 23.1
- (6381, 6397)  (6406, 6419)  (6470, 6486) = -0.6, 24.4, 24.7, 21.3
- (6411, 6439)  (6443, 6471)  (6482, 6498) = 3.0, 22.9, 20.4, 22.8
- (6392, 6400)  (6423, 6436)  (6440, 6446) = -0.1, 23.5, 22.3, 21.5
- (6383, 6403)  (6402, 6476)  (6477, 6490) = 1.8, 24.1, 22.1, 21.2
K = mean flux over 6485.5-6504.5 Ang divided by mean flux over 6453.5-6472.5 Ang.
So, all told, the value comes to 1.15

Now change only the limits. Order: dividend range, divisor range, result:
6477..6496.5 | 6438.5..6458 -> 1.07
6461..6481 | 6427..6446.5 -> 0.97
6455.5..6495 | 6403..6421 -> 0.86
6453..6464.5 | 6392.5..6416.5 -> 0.84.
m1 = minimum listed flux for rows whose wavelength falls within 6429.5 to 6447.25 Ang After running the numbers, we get 18.32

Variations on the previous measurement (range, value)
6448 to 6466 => 18.72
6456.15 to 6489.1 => 19.08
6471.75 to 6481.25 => 21.12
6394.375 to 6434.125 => 21.64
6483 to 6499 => 19.11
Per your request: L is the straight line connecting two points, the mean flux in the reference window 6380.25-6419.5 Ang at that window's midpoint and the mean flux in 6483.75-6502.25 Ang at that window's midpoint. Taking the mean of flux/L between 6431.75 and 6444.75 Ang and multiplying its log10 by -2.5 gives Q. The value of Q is 0.13 mag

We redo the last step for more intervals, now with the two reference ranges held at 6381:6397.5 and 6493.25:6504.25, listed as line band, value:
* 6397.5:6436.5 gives 0.027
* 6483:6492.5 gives 0.115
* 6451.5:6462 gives 0.190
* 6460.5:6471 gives 0.191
